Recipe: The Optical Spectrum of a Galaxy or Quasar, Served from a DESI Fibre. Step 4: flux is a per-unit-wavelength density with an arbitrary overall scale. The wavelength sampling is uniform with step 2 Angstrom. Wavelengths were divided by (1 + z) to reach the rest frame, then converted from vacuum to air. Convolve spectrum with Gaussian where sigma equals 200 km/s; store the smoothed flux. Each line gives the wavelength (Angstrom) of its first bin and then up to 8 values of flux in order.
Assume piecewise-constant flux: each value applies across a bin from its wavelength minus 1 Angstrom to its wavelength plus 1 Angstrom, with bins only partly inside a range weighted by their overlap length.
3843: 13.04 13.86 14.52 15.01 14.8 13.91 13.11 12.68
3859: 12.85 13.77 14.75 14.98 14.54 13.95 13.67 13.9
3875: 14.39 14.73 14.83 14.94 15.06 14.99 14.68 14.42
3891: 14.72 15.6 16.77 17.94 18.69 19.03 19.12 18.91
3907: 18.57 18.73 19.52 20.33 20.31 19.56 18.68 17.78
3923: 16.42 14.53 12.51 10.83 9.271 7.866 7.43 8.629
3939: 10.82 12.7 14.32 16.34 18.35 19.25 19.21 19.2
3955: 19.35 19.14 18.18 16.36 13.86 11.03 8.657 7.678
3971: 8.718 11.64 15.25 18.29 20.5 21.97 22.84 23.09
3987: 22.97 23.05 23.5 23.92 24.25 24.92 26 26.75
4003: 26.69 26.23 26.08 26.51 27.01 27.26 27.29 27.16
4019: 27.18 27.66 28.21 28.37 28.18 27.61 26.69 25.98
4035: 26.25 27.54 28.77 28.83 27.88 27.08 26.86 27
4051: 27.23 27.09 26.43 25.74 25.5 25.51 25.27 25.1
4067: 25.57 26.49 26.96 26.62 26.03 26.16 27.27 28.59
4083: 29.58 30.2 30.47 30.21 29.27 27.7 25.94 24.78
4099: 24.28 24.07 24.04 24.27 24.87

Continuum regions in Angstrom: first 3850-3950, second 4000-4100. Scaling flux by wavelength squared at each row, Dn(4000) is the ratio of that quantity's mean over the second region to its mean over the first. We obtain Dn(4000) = 1.93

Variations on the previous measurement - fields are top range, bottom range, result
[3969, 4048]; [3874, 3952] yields 1.65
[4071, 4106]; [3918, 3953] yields 2.09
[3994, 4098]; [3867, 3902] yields 1.90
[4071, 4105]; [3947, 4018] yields 1.38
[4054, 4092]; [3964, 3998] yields 1.55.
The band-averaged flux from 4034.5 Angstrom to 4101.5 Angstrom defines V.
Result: 27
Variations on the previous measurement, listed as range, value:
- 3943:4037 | 21.8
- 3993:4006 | 25.7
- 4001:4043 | 27.3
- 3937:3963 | 16.5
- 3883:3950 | 15.7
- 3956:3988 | 16.3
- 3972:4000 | 21.6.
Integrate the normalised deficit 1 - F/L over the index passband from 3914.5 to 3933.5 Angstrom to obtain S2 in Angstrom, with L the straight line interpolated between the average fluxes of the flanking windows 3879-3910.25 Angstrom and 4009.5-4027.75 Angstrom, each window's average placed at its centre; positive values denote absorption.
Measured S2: 4.33 Angstrom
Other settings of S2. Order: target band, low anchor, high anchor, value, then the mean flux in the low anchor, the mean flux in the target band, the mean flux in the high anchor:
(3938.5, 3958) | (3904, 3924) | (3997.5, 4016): 4.3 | 18.9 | 17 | 26.6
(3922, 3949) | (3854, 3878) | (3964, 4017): 8.3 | 13.9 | 12.6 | 21.3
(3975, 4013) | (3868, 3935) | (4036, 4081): -2.9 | 15.8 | 24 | 26.7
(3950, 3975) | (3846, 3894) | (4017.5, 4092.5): 7.6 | 14.4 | 14.5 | 27.3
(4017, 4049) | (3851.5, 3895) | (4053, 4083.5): -4.3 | 14.4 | 27.5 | 26.4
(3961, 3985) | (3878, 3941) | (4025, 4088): 6.6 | 15.5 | 15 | 27.1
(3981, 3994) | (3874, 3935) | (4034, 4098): -0.8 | 16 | 23.1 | 27.2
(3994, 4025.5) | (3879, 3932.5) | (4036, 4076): -4.2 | 16.5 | 26.7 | 26.7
